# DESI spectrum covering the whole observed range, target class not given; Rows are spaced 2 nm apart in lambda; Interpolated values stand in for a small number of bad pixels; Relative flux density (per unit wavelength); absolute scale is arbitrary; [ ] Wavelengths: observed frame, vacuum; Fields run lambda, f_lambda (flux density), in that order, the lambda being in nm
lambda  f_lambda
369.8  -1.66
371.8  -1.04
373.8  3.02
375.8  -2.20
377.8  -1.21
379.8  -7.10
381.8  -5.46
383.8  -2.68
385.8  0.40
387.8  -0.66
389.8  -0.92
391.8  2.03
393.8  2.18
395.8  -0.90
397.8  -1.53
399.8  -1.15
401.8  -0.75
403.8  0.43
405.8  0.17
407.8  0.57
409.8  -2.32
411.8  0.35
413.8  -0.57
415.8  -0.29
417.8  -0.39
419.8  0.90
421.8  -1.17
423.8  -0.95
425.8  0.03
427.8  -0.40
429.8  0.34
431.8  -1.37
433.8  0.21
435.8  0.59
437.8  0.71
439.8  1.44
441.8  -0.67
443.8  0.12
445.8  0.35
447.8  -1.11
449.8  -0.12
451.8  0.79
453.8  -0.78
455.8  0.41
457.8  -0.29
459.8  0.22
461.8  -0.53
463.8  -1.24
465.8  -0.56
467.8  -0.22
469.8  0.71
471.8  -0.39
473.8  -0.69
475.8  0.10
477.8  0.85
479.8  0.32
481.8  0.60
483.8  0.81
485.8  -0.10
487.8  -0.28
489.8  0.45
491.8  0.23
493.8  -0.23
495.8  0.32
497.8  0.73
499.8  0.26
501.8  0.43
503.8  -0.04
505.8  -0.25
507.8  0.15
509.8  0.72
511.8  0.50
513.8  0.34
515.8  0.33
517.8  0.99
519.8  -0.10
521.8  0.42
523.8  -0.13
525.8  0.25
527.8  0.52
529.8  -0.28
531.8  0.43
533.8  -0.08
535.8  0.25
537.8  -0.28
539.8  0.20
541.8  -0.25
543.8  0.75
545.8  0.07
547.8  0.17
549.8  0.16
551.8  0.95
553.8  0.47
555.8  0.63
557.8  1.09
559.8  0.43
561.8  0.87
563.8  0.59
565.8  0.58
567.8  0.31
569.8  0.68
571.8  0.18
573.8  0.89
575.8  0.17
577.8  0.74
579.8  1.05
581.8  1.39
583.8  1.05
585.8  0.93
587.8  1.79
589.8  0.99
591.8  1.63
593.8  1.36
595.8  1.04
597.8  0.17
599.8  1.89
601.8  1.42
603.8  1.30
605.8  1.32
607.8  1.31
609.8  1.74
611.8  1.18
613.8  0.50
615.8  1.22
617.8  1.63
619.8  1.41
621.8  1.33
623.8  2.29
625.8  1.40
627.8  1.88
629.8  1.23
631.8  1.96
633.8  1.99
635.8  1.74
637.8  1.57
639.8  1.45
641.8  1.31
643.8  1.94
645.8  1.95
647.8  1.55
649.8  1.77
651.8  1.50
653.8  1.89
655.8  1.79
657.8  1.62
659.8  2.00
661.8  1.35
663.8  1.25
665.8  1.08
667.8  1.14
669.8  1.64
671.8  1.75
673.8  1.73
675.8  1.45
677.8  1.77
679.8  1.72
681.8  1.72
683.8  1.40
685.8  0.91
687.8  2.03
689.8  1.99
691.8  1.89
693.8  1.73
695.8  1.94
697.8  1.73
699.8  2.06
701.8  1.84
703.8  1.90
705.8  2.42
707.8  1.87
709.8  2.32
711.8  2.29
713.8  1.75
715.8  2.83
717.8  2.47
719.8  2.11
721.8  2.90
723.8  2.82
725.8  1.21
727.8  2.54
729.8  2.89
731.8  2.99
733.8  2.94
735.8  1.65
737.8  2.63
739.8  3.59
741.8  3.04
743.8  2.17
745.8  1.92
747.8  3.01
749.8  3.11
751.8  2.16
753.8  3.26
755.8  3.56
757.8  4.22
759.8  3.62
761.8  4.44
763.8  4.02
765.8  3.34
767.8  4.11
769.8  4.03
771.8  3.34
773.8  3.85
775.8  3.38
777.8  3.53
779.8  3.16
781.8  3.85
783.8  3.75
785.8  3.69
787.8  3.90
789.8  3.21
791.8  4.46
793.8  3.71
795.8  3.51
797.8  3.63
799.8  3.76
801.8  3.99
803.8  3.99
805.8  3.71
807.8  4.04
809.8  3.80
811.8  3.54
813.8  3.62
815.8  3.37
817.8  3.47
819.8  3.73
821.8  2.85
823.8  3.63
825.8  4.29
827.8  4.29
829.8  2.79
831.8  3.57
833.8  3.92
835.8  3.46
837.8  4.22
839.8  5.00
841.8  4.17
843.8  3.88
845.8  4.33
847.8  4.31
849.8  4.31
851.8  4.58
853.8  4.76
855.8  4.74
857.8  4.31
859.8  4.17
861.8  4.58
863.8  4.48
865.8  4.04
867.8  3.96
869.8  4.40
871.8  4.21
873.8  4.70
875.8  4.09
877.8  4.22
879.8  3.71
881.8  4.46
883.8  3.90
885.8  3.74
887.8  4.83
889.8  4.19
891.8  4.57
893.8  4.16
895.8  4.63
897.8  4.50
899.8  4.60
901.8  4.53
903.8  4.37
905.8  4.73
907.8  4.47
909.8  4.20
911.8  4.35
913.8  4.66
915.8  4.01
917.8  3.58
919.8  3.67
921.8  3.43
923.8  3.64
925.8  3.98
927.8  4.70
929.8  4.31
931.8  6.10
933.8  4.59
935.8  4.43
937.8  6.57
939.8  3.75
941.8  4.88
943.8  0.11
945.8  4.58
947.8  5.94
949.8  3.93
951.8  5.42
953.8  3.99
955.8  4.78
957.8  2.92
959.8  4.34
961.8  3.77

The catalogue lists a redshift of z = 0.89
